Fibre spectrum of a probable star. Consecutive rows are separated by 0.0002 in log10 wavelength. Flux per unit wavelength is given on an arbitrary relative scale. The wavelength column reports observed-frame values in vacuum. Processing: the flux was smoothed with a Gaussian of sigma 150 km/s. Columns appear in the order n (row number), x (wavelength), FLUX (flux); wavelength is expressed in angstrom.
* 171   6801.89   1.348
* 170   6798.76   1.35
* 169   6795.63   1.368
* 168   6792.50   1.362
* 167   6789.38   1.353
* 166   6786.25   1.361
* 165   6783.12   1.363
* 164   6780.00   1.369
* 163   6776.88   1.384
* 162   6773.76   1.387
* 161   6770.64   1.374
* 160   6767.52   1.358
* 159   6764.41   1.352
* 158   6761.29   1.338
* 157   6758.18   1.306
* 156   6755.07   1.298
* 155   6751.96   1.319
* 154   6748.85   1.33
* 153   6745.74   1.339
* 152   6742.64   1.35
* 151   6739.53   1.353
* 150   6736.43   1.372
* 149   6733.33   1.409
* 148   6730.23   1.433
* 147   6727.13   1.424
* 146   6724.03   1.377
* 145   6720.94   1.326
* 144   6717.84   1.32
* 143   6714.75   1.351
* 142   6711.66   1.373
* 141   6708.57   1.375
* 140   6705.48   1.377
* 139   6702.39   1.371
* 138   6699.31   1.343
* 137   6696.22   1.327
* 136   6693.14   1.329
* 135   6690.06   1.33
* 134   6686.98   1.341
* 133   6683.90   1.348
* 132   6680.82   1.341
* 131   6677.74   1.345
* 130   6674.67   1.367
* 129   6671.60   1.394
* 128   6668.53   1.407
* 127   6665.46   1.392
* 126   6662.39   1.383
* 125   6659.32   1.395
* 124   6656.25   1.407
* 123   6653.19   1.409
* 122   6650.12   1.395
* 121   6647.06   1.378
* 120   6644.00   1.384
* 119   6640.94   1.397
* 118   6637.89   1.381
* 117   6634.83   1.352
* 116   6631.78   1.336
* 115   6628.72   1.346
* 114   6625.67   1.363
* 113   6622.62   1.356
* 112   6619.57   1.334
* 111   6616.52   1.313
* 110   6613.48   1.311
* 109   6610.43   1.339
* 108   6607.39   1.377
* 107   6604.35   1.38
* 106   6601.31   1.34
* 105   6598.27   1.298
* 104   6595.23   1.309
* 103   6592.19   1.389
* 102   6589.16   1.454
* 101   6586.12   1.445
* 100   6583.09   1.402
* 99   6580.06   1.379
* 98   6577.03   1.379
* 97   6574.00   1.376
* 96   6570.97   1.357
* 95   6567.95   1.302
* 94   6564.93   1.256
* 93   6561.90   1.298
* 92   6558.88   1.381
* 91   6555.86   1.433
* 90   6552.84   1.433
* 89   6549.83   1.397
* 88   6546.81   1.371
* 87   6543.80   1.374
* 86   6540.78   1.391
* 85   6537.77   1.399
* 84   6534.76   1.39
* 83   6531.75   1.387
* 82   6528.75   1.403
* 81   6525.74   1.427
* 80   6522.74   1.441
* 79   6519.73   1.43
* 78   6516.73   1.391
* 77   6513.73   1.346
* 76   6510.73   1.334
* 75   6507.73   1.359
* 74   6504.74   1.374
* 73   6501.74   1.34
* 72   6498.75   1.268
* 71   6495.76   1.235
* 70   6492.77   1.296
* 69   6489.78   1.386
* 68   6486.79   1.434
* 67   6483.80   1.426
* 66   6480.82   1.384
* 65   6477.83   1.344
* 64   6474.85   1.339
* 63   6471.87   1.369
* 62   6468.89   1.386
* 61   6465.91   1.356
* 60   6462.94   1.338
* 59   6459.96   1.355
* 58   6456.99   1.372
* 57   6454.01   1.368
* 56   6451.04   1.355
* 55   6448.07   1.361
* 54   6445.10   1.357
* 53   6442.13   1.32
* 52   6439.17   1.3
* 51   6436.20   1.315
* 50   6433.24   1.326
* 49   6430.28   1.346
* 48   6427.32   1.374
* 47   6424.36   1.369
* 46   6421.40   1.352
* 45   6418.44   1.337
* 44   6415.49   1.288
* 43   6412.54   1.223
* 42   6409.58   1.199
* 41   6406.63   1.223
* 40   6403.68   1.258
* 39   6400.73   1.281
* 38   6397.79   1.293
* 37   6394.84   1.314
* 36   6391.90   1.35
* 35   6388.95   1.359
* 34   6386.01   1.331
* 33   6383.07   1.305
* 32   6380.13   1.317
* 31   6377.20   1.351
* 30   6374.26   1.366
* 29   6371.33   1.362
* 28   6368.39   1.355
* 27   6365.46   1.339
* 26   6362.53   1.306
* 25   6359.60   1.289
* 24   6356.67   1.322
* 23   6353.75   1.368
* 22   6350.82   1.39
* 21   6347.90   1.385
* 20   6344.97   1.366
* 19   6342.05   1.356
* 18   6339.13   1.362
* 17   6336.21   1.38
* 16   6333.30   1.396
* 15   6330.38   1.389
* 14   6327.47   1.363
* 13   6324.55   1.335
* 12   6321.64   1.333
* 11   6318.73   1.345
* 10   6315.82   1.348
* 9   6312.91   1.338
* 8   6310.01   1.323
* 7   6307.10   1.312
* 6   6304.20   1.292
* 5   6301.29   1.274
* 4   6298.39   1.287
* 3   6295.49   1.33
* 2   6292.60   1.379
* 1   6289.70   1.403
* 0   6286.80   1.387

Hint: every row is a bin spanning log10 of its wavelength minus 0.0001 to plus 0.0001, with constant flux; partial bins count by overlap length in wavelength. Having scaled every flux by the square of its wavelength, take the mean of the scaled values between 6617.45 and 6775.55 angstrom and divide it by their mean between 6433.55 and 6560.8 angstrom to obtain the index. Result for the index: 1.06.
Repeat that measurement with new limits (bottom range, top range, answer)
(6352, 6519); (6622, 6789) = 1.11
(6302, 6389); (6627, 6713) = 1.12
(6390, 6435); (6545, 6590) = 1.11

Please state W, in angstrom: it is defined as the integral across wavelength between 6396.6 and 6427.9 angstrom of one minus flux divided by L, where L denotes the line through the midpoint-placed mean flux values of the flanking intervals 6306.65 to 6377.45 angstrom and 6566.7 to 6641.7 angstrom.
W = 1.52 angstrom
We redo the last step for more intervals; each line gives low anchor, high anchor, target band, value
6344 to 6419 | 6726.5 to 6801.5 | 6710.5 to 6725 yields 0.07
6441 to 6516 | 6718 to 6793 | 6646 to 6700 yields -0.46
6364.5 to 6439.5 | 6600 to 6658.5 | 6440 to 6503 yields -0.96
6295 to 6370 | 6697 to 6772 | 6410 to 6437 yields 0.49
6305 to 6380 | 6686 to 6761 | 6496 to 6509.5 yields 0.25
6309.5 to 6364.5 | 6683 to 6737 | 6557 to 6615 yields 0.10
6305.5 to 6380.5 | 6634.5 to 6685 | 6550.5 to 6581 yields 0.28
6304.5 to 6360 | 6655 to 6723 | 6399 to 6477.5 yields 1.69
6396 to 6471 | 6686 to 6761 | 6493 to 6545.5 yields -1.45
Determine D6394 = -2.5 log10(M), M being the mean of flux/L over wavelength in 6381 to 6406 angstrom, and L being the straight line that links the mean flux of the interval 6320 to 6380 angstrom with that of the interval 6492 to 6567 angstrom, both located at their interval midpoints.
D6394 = 0.040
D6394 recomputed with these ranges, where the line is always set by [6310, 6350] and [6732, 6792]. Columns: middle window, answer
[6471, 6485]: -0.01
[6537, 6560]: -0.03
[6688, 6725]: 0.00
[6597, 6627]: 0.01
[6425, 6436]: 0.01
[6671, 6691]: 0.00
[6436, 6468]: 0.01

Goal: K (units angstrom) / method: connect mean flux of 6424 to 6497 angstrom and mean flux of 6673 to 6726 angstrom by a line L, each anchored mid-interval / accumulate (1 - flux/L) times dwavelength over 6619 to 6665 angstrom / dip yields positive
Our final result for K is -0.8 angstrom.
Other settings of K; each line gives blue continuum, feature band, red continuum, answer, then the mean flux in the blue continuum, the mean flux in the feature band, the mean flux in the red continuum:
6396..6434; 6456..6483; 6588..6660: -0.97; 1.3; 1.36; 1.36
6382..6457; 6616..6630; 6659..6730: 0.07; 1.32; 1.34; 1.36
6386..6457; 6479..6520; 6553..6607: -0.43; 1.32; 1.36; 1.37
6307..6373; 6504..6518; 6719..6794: -0.05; 1.35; 1.36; 1.36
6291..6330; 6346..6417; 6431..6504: 1.16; 1.33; 1.32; 1.35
